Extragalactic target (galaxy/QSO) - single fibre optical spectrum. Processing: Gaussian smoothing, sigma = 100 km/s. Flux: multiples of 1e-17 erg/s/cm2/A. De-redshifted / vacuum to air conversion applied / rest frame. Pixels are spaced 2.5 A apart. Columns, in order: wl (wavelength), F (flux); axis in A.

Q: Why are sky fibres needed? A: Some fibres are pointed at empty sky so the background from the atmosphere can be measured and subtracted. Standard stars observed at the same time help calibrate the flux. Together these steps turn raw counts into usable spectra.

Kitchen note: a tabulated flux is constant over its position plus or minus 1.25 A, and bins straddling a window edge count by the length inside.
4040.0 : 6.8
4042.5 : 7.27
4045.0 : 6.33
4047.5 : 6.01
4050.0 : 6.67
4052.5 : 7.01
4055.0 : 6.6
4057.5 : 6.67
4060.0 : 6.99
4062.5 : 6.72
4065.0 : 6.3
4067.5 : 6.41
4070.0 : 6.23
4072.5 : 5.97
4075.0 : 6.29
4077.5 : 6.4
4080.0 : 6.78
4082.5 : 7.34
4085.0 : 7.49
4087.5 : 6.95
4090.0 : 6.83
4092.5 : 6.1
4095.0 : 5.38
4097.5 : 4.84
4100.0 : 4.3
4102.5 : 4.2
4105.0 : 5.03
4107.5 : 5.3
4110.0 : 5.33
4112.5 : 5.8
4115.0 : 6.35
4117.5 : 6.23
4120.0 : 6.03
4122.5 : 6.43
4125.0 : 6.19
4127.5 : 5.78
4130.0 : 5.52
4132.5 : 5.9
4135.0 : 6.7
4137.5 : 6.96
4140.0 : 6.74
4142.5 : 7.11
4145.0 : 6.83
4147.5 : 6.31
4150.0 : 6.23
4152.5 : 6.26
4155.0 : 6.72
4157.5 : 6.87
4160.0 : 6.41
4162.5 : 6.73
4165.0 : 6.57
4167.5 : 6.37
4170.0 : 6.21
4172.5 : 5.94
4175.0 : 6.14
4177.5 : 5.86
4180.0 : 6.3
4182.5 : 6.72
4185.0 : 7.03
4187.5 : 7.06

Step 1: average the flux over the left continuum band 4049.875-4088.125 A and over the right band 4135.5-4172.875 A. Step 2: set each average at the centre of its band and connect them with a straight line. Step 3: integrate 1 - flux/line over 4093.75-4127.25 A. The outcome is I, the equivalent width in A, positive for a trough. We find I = 5.7 A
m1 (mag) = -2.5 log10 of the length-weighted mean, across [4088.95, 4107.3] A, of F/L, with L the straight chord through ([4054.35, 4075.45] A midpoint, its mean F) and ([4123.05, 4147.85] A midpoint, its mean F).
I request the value 0.23 mag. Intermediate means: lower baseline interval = 6.47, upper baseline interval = 6.41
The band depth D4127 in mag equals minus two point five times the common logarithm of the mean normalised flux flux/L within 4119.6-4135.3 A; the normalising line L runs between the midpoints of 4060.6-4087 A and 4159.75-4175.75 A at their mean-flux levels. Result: 0.07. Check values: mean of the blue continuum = 6.61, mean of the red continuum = 6.34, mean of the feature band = 6.04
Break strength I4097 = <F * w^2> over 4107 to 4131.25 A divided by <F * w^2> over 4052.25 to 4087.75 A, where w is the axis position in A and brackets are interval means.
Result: 0.91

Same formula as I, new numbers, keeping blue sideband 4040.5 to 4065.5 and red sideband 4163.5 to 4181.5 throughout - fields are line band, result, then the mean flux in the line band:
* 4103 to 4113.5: 1.93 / 5.27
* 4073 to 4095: -0.38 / 6.67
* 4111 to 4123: 0.54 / 6.13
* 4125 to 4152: -0.22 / 6.39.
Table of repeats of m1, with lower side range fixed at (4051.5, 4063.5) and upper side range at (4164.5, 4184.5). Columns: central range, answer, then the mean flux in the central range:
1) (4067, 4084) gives 0.034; 6.51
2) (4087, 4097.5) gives 0.094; 6.09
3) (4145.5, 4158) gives -0.016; 6.48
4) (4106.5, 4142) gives 0.066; 6.12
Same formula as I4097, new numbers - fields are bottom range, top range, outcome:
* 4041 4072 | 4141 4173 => 1.04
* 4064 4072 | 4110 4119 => 0.98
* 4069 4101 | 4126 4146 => 1.06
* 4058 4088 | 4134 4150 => 1.05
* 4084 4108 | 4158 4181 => 1.16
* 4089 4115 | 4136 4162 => 1.27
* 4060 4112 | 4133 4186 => 1.12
